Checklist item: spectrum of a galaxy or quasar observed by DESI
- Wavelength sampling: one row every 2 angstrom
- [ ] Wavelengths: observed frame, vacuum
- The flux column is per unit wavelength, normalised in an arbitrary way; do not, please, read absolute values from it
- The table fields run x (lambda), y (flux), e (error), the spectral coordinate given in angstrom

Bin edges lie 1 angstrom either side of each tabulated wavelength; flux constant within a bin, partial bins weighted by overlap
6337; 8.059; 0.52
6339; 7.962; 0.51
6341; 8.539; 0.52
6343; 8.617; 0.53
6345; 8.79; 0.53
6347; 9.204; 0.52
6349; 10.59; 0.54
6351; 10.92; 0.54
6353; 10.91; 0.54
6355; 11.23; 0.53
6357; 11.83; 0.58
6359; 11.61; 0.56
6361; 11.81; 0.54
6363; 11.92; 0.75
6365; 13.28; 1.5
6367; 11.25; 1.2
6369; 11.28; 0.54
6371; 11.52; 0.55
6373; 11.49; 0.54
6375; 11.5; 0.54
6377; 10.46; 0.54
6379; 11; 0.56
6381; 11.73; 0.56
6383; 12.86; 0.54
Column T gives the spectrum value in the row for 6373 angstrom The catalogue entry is 11.49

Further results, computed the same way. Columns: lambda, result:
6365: 13.28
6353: 10.91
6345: 8.79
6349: 10.59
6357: 11.83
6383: 12.86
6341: 8.539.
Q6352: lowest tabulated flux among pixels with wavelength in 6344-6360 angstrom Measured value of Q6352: 8.79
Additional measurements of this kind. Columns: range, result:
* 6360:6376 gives 11.25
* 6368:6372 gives 11.28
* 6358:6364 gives 11.61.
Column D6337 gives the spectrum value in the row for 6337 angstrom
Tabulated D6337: 8.059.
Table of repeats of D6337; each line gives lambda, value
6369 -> 11.28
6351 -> 10.92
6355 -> 11.23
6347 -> 9.204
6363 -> 11.92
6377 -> 10.46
